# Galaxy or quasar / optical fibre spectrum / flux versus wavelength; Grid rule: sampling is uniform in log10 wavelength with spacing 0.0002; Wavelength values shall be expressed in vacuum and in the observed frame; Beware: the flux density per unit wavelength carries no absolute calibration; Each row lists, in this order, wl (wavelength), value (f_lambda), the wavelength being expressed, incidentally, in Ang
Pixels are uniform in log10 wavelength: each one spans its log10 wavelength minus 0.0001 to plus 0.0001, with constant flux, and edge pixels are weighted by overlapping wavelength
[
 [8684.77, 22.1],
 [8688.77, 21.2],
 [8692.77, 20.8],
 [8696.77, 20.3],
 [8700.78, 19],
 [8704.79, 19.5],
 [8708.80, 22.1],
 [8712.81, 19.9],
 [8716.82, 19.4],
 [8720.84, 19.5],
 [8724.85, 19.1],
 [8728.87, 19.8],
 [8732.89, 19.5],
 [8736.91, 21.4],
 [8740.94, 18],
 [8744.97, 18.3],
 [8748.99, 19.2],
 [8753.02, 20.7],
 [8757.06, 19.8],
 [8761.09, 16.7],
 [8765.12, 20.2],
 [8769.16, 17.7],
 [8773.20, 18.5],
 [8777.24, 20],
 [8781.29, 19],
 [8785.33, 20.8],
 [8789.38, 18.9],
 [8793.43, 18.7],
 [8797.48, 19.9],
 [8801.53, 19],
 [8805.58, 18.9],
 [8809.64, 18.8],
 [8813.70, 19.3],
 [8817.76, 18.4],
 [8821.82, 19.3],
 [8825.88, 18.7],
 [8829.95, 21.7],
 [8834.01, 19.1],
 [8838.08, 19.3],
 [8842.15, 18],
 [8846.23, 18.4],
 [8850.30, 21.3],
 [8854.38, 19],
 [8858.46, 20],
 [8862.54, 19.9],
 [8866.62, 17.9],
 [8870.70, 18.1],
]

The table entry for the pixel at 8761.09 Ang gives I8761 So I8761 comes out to 16.7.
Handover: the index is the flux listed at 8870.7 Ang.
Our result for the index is 18.1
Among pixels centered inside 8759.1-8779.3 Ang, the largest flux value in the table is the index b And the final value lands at 20.2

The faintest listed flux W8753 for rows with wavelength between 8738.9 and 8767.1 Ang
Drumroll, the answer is 16.7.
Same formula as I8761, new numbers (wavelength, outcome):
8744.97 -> 18.3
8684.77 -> 22.1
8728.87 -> 19.8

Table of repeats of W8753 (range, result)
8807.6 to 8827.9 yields 18.4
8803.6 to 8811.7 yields 18.8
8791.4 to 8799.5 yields 18.7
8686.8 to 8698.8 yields 20.3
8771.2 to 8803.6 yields 18.5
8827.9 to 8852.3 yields 18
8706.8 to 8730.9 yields 19.1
